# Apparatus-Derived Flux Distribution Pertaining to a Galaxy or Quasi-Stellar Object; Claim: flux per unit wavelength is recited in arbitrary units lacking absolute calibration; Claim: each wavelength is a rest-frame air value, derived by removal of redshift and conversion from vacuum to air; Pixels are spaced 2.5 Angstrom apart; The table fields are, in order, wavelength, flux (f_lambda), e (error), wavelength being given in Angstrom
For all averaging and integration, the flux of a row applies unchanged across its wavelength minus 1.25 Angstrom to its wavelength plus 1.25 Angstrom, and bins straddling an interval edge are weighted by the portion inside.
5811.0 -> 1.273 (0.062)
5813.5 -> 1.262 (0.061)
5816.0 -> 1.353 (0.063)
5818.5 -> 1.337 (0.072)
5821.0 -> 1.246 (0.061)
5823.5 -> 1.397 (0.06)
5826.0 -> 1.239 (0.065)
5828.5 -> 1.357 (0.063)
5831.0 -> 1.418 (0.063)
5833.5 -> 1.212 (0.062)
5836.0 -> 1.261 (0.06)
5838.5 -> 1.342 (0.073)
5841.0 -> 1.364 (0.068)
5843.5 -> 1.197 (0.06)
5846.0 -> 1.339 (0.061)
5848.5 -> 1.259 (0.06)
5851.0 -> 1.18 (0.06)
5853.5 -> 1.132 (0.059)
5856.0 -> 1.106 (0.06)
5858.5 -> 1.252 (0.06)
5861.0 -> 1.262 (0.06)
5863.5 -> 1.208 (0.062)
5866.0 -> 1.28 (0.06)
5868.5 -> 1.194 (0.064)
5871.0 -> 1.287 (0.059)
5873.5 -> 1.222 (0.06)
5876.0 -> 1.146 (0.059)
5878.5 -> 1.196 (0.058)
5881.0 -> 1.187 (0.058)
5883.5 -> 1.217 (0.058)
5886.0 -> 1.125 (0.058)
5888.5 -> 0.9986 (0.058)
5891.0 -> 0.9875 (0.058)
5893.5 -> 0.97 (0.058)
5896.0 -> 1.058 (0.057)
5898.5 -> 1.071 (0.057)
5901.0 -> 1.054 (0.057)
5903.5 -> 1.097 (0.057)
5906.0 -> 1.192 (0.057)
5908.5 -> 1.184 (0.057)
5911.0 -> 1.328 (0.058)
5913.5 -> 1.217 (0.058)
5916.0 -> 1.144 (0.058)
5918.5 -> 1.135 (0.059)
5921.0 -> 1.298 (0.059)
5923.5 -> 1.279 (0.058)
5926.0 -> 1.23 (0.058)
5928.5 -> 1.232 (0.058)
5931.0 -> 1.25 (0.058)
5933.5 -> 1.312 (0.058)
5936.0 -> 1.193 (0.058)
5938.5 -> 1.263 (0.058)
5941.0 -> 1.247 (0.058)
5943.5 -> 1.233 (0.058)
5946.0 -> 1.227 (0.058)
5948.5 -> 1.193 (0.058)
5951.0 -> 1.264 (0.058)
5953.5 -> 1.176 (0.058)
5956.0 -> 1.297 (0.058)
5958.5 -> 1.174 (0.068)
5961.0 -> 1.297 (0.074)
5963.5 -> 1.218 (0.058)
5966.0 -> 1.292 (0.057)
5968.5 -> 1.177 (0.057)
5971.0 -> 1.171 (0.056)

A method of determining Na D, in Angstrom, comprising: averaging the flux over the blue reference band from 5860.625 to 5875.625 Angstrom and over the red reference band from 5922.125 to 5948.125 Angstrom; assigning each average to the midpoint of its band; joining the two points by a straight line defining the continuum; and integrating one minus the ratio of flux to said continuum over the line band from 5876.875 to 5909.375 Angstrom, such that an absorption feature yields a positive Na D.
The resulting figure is 3.58 Angstrom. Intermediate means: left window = 1.24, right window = 1.25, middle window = 1.1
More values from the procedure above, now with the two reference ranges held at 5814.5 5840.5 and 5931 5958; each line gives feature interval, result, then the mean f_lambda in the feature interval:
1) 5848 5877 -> 1.9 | 1.21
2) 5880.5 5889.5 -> 1.0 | 1.13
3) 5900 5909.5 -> 1.0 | 1.13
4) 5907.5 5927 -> 0.5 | 1.23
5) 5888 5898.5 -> 2.2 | 1.01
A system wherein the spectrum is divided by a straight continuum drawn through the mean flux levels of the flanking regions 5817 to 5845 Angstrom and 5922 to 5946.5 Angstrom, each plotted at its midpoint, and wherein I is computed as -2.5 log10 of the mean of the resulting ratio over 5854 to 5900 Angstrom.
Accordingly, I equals 0.11 mag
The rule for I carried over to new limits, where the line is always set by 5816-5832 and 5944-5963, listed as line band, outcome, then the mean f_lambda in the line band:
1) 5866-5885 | 0.07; 1.21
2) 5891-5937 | 0.08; 1.17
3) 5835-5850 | 0.02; 1.29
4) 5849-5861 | 0.11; 1.18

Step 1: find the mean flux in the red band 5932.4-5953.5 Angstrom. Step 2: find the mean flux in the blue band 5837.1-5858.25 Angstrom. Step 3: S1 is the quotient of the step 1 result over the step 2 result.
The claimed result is 1.00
